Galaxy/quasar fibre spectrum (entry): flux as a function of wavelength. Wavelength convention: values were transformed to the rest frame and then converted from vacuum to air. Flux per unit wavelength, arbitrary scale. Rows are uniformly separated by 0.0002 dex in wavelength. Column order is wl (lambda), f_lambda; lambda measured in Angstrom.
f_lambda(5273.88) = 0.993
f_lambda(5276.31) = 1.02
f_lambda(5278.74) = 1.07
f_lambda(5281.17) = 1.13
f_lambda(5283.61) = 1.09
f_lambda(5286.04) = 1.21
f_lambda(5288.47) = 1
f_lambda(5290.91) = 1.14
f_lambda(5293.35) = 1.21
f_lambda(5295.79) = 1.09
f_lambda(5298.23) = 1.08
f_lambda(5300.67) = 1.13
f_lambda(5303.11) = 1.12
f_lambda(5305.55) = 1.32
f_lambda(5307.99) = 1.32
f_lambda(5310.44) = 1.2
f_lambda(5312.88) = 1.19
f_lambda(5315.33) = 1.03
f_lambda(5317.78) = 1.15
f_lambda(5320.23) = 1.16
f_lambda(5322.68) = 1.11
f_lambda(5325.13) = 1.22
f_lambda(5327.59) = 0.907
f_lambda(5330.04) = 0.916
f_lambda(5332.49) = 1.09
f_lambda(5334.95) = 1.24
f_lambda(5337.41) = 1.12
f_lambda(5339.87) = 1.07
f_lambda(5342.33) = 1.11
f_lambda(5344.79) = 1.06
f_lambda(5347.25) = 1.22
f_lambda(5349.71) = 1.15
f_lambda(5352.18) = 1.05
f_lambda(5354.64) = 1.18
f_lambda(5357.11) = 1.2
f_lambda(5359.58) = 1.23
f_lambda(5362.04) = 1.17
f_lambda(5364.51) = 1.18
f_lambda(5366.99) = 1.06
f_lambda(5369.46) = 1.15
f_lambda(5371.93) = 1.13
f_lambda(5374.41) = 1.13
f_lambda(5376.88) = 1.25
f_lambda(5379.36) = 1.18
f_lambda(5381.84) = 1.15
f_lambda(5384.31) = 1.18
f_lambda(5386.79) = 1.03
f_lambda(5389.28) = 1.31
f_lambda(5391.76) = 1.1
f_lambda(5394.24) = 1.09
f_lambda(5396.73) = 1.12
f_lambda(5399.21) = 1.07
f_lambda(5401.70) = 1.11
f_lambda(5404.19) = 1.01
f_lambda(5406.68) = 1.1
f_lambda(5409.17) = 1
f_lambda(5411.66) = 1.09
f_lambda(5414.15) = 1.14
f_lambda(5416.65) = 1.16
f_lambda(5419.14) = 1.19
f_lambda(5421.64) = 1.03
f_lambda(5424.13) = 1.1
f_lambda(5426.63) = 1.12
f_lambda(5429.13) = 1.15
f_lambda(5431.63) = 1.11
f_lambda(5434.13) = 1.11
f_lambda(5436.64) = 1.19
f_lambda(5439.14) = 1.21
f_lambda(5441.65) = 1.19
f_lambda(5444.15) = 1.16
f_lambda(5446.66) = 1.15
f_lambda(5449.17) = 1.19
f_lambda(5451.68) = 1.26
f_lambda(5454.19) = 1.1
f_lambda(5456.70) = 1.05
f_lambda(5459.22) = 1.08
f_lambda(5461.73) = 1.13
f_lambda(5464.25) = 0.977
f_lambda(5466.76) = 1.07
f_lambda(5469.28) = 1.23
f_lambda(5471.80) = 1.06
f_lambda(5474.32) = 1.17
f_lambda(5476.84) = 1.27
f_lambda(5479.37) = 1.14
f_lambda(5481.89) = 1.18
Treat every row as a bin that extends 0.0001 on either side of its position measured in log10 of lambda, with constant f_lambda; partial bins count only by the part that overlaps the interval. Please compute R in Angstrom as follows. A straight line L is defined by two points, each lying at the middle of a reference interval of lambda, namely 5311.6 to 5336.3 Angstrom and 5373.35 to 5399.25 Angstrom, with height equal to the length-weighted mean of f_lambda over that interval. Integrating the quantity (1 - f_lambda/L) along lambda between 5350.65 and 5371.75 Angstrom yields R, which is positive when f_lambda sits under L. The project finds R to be -0.39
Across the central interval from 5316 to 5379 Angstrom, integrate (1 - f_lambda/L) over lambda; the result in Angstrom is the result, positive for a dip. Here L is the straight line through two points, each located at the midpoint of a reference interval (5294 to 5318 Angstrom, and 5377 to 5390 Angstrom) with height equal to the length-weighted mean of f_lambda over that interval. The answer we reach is 2.1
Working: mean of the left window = 1.16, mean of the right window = 1.17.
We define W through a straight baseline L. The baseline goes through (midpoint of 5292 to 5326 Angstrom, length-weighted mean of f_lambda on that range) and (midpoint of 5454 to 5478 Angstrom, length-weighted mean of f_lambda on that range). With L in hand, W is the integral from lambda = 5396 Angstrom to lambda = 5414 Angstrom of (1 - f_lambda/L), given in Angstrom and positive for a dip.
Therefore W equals 1.0 Angstrom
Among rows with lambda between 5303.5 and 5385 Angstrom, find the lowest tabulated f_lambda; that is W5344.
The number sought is 0.907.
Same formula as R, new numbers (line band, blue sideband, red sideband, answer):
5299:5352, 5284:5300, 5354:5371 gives 0.4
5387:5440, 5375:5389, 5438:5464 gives 1.8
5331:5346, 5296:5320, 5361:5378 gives 0.6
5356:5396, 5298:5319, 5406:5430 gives -0.9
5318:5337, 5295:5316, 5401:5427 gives 1.0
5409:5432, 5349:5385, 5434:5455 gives 1.1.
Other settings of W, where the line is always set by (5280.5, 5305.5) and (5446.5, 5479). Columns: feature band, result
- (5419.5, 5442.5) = -0.1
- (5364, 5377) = -0.1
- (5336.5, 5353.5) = 0.3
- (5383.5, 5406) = 0.4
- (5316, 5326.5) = -0.2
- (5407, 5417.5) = 0.3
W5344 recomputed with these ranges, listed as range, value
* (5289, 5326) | 1.03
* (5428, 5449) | 1.11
